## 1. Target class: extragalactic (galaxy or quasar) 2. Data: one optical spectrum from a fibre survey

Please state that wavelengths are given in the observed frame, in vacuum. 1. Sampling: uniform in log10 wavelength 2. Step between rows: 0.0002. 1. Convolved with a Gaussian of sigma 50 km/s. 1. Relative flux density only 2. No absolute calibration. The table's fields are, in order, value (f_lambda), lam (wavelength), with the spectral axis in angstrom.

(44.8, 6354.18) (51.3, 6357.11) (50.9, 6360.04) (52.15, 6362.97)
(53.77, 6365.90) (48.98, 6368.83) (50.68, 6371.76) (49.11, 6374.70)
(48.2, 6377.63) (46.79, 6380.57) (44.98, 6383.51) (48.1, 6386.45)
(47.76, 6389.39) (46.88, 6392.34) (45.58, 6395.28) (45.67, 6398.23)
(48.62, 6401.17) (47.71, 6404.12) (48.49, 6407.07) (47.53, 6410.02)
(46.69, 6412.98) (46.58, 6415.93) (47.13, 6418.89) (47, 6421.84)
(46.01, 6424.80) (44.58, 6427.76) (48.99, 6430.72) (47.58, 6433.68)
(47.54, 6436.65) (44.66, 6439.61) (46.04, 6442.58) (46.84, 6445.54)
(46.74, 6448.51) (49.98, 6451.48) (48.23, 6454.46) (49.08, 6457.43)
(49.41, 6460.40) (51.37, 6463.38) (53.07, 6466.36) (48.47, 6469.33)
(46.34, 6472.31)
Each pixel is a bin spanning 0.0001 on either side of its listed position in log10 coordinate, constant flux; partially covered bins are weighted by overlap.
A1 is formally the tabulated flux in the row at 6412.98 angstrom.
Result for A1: 46.69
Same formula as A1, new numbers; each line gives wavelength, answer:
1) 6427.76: 44.58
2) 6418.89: 47.13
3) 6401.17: 48.62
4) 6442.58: 46.04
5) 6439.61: 44.66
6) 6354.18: 44.8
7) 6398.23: 45.67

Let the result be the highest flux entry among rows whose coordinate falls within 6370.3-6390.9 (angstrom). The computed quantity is 50.68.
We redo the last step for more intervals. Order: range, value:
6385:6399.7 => 48.1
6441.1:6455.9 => 49.98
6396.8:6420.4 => 48.62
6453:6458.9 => 49.08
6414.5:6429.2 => 47.13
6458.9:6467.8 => 53.07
